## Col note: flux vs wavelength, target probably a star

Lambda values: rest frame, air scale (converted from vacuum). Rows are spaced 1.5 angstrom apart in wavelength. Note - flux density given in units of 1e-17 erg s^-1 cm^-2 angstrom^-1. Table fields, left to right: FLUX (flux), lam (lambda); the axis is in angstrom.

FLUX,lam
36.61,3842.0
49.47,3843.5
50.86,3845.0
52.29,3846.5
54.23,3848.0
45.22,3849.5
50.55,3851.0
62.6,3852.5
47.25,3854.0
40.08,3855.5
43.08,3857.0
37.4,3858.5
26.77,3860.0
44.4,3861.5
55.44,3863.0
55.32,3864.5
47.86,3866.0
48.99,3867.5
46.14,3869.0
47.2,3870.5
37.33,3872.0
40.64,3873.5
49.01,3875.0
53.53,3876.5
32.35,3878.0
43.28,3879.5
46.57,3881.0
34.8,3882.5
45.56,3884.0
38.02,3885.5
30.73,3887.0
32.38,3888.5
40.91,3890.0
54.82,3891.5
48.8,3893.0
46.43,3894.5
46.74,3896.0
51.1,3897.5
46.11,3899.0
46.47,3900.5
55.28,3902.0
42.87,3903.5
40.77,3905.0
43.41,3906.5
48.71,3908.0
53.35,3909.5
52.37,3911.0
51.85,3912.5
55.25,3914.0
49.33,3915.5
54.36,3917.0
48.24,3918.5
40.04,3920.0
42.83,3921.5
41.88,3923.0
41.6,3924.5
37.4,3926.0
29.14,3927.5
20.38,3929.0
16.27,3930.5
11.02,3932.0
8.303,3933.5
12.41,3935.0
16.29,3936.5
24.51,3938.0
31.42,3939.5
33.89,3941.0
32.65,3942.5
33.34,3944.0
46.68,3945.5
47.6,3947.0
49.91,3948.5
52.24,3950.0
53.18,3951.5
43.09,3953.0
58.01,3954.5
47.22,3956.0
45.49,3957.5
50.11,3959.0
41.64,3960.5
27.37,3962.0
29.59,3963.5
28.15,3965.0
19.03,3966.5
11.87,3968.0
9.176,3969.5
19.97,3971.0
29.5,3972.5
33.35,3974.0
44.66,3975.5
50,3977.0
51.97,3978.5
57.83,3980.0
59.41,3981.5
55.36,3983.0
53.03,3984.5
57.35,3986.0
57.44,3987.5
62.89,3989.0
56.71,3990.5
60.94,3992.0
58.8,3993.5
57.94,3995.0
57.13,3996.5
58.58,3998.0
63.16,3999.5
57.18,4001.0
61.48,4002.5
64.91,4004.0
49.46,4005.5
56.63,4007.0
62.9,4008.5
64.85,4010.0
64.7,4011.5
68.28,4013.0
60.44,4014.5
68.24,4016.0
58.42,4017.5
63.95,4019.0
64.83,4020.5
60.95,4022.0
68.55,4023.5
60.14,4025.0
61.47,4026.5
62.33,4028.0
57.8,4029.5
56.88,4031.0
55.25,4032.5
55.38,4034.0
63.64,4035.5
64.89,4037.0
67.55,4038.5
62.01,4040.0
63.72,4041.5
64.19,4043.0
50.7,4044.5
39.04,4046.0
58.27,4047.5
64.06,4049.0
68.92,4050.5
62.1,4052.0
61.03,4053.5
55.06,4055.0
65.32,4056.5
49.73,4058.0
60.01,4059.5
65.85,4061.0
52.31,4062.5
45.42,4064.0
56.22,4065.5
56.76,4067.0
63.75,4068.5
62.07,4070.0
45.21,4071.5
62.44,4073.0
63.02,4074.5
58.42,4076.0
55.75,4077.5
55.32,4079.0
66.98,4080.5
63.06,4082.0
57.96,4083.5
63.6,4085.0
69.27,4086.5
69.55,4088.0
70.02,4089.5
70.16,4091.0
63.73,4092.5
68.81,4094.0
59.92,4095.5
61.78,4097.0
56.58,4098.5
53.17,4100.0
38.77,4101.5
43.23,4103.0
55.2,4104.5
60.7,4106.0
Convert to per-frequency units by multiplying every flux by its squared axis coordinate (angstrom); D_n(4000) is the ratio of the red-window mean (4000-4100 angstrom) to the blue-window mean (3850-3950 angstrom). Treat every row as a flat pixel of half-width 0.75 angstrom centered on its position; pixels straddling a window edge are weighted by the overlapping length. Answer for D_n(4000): 1.58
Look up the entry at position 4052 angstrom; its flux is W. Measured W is 62.1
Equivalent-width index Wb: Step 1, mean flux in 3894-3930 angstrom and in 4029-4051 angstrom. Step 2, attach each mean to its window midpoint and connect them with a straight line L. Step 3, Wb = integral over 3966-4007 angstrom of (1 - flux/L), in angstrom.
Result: 3.5 angstrom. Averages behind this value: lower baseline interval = 45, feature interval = 49.2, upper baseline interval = 59.4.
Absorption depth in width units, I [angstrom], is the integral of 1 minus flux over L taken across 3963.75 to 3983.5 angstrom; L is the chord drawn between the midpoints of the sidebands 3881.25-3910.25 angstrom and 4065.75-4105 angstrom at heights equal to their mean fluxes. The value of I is 5.91 angstrom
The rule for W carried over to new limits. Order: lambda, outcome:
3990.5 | 56.71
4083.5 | 57.96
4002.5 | 61.48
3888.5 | 32.38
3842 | 36.61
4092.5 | 63.73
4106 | 60.7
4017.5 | 58.42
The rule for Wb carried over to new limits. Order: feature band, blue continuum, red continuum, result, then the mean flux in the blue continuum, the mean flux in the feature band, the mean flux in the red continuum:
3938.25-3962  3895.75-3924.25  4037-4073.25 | 3.4 angstrom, 47.9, 43.5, 58.5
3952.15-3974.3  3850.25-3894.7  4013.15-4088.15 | 8.1 angstrom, 44.2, 33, 60.1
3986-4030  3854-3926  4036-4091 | -4.5 angstrom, 45.1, 61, 60.1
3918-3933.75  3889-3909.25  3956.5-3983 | 4.5 angstrom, 47.1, 31.1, 36.5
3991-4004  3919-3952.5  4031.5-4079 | -3.8 angstrom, 33.1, 59.7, 58.6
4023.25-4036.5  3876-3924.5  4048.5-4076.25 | -0.9 angstrom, 45.5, 59.9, 58.8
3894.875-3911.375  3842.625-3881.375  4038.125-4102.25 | 0.4 angstrom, 46.4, 47.8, 59.7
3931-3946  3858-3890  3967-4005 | 7.1 angstrom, 42.6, 24.5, 49.8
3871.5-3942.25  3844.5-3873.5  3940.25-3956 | 9.6 angstrom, 46.8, 39.7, 45.2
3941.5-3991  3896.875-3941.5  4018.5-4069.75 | 3.8 angstrom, 38.2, 42.8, 59.7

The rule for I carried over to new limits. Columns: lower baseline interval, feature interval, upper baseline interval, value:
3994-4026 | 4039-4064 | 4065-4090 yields 1.10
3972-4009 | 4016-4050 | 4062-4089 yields -1.83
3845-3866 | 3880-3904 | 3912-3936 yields -2.23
